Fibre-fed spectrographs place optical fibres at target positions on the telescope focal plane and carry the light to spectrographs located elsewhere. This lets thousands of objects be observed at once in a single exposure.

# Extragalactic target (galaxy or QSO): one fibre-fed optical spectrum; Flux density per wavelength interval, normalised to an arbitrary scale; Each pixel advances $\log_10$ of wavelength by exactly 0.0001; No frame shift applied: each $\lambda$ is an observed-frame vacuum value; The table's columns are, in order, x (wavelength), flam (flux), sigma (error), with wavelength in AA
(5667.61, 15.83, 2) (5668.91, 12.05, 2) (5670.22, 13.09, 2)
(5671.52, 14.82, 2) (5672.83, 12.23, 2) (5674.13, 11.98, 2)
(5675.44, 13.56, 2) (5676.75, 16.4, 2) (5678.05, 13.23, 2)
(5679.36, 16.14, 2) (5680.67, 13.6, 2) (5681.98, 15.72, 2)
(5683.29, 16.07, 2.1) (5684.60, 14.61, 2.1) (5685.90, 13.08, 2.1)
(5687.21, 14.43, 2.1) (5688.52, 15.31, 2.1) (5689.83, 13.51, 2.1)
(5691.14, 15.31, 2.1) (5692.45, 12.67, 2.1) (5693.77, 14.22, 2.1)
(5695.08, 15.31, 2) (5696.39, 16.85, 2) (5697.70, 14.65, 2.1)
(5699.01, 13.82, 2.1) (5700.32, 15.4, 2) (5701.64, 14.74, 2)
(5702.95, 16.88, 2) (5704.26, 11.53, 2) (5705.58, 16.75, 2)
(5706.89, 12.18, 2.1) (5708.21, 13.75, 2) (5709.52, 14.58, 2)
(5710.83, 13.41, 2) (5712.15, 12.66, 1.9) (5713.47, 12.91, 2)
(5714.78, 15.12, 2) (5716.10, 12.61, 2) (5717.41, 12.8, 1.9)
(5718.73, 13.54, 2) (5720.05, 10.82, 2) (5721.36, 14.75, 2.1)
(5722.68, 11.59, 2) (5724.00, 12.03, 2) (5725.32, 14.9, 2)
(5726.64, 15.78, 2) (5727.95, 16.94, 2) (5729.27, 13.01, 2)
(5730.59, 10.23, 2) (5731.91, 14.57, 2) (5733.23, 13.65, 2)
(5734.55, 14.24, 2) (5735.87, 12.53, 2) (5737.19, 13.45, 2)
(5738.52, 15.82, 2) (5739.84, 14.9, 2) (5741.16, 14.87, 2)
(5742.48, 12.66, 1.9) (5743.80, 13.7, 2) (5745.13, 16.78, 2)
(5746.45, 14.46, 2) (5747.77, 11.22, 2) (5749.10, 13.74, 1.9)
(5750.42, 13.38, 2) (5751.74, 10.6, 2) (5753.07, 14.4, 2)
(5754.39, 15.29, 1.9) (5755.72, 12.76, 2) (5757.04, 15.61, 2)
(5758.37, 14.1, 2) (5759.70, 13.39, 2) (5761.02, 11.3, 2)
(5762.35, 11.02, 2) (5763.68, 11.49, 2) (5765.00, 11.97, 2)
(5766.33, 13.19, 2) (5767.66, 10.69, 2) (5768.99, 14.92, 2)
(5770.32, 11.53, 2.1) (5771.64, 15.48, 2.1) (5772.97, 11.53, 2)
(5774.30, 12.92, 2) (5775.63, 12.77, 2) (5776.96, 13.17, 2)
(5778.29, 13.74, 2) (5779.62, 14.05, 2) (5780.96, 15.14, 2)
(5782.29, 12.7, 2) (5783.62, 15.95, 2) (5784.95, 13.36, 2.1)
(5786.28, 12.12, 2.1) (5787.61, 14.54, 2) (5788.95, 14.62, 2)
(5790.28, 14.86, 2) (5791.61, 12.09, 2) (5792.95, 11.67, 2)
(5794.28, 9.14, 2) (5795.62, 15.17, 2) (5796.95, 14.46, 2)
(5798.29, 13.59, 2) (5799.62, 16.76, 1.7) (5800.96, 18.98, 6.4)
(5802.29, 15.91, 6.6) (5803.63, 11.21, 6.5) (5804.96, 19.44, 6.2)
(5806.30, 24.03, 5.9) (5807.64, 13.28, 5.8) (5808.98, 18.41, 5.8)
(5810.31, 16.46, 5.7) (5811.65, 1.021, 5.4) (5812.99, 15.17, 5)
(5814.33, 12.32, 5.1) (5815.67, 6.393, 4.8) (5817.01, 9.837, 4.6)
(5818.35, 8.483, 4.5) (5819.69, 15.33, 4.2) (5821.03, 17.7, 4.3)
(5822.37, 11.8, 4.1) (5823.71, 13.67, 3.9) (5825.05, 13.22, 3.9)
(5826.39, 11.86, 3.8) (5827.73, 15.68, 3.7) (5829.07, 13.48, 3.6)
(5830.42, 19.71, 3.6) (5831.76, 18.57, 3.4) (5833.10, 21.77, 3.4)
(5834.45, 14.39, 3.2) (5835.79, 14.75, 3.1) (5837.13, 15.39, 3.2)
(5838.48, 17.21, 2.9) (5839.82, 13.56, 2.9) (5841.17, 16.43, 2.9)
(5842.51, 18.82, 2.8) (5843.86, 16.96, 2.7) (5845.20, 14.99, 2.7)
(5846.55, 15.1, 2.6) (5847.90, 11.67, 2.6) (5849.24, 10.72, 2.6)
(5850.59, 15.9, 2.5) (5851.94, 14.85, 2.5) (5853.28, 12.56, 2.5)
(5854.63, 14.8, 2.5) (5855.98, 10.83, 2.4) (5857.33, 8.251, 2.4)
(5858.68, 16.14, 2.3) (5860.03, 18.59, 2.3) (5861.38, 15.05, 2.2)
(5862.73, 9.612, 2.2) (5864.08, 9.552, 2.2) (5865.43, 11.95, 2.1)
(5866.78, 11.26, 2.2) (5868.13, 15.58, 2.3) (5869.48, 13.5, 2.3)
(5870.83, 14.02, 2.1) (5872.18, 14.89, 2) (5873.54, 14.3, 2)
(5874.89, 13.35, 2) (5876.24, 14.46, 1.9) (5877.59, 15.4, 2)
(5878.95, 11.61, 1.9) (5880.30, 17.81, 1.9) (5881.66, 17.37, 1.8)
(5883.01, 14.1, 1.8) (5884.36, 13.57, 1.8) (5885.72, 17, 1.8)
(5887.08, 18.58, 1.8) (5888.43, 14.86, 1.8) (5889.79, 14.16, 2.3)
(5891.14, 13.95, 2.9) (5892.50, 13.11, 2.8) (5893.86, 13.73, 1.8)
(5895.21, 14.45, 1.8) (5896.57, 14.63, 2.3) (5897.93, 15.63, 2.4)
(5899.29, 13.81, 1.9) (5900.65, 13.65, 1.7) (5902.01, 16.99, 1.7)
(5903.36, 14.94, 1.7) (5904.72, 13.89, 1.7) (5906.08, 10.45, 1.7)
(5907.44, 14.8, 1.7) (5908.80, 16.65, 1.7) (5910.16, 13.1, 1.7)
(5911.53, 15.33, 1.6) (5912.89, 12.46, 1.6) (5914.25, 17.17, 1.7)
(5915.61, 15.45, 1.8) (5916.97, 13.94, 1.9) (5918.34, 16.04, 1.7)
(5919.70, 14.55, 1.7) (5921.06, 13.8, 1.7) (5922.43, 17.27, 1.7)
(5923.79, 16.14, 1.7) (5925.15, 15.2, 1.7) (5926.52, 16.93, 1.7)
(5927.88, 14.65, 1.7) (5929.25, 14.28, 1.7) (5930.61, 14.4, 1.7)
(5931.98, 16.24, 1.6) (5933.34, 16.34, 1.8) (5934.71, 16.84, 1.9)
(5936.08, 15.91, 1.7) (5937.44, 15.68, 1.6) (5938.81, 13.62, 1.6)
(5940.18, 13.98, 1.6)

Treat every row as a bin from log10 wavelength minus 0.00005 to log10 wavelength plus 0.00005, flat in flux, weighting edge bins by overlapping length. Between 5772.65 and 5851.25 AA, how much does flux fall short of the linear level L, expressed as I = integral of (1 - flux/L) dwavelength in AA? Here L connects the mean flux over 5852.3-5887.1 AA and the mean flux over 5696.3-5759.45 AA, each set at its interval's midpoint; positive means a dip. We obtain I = -2.4 AA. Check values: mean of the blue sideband 13.9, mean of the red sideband 13.9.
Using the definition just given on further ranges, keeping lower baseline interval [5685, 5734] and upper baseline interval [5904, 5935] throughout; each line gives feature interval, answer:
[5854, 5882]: 2.04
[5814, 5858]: 1.30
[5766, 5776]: 0.98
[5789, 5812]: -0.43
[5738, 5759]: 0.22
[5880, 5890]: -0.74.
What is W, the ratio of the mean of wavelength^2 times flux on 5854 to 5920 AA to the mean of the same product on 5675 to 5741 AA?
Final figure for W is 1.07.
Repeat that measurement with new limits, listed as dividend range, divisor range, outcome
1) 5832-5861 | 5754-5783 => 1.17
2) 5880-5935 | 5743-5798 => 1.19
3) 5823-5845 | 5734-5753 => 1.20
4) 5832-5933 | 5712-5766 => 1.14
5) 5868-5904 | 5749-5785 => 1.17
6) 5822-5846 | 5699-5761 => 1.18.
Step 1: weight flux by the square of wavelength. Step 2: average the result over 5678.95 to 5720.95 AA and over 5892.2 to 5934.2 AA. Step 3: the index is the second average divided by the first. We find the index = 1.1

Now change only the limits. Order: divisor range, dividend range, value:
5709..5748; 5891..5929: 1.14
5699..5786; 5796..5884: 1.10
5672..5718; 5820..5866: 1.08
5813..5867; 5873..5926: 1.08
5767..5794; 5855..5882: 1.05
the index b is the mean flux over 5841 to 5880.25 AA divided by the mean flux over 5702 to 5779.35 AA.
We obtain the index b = 1.0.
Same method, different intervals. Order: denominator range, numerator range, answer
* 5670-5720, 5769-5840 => 1.00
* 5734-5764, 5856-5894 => 1.04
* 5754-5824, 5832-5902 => 1.08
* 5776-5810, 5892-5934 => 1.01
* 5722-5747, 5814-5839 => 1.02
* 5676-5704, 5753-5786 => 0.90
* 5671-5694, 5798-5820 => 0.97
